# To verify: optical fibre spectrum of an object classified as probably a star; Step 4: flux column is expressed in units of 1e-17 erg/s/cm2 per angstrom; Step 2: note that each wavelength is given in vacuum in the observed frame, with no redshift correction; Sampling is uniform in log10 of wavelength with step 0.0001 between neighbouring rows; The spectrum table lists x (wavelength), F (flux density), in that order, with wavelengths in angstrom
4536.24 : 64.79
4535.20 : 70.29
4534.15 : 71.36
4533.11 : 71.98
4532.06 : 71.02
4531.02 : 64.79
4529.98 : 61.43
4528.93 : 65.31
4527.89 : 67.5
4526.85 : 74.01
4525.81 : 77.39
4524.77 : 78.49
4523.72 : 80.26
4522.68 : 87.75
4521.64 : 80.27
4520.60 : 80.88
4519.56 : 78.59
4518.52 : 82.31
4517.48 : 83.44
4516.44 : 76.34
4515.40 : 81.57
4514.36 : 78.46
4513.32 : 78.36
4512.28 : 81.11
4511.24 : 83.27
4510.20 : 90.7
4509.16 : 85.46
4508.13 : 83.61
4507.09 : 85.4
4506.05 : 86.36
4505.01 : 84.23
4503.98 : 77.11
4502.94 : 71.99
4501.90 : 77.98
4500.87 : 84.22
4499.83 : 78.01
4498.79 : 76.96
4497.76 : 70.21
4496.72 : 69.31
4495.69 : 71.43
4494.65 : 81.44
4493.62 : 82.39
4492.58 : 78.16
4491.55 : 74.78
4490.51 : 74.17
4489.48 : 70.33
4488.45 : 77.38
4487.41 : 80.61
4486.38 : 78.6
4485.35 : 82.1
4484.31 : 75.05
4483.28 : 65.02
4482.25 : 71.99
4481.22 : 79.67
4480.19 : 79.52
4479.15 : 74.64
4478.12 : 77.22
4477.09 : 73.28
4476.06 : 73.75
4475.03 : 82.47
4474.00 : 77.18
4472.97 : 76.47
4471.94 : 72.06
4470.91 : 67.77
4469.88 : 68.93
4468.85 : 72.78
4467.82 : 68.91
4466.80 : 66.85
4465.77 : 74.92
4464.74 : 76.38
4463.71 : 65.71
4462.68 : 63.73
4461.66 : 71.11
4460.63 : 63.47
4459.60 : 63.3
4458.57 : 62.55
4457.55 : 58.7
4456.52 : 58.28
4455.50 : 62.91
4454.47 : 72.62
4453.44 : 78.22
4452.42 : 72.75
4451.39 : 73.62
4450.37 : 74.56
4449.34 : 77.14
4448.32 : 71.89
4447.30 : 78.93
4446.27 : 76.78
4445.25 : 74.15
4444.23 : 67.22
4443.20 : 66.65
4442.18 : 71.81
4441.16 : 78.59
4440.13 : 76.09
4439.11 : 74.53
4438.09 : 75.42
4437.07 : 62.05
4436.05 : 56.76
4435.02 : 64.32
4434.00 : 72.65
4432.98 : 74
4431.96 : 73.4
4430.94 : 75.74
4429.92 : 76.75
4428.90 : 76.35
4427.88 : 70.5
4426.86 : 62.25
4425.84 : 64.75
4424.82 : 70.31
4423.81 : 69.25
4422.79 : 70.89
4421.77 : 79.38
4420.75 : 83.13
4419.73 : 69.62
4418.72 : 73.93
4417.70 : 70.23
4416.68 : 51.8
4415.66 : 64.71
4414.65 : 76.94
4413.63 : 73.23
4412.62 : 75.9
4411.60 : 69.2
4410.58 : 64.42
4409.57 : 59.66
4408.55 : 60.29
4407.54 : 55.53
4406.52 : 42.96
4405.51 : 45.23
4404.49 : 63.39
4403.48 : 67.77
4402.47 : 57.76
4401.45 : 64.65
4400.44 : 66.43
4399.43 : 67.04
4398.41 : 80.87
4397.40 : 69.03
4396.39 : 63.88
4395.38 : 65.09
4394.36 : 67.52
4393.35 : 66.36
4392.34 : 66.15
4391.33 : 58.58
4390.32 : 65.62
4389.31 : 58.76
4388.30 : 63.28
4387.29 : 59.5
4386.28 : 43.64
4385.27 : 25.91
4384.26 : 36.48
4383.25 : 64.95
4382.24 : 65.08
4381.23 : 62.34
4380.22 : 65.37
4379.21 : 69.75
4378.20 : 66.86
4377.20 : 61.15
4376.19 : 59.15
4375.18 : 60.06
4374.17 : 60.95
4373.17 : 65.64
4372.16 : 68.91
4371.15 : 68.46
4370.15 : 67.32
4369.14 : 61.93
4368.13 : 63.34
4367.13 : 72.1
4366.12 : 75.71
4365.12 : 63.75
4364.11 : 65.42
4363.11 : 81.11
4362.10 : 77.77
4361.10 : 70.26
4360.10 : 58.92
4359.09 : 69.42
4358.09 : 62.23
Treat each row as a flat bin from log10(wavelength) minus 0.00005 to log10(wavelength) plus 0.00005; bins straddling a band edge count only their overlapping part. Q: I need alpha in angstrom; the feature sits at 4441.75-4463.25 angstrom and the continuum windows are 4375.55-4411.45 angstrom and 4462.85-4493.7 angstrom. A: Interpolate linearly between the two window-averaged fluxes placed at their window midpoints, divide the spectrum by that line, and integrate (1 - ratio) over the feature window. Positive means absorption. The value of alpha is 0.2 angstrom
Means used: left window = 60.7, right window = 74.4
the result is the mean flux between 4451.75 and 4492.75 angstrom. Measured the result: 72.1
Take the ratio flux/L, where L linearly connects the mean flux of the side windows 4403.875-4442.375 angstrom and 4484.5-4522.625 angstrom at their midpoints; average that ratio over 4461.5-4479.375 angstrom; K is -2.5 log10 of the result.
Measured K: 0.04 mag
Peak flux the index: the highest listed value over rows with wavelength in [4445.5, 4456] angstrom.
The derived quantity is 78.93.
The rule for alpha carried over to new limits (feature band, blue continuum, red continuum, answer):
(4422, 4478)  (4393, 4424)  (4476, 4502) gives 0.3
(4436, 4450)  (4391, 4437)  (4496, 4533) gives -0.5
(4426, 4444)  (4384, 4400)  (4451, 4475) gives -1.4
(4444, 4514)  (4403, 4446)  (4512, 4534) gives -1.9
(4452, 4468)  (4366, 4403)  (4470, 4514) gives 1.2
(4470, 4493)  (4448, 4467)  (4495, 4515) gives -0.3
